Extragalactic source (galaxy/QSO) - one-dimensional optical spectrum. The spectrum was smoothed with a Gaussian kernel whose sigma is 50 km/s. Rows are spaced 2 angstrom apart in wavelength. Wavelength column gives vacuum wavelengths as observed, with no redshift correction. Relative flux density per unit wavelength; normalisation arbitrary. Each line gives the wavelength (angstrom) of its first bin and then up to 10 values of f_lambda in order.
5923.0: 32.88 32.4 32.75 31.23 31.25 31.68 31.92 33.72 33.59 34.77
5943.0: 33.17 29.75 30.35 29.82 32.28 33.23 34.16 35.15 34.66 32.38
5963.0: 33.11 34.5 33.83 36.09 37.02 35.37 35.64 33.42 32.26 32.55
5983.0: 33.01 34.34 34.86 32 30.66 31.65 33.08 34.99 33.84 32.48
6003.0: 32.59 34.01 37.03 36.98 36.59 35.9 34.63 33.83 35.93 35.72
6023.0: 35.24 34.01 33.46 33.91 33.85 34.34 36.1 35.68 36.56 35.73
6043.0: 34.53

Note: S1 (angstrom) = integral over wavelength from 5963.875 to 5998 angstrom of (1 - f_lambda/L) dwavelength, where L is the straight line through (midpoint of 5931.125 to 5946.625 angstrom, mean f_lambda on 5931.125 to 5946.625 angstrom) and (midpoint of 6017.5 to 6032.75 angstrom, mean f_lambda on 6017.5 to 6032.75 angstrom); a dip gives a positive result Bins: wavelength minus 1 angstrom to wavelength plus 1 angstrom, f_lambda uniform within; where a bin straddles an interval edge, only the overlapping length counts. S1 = -0.4 angstrom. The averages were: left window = 32.5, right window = 34.6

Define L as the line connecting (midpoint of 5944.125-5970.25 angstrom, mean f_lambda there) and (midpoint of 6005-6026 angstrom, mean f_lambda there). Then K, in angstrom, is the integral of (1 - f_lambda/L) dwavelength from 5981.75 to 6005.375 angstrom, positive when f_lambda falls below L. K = 1.0 angstrom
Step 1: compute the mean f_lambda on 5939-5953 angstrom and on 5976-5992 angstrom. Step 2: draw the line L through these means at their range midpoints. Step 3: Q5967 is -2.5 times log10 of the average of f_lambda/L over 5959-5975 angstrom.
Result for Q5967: -0.07 mag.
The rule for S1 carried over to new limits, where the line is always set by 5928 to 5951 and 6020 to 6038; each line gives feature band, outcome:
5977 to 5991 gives 0.13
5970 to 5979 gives -0.54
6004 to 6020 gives -0.67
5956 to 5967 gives -0.45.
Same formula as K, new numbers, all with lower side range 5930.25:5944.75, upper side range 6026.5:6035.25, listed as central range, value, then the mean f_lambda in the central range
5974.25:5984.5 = 0.0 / 33.4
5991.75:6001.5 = 0.1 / 33.2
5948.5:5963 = -0.1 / 33.2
